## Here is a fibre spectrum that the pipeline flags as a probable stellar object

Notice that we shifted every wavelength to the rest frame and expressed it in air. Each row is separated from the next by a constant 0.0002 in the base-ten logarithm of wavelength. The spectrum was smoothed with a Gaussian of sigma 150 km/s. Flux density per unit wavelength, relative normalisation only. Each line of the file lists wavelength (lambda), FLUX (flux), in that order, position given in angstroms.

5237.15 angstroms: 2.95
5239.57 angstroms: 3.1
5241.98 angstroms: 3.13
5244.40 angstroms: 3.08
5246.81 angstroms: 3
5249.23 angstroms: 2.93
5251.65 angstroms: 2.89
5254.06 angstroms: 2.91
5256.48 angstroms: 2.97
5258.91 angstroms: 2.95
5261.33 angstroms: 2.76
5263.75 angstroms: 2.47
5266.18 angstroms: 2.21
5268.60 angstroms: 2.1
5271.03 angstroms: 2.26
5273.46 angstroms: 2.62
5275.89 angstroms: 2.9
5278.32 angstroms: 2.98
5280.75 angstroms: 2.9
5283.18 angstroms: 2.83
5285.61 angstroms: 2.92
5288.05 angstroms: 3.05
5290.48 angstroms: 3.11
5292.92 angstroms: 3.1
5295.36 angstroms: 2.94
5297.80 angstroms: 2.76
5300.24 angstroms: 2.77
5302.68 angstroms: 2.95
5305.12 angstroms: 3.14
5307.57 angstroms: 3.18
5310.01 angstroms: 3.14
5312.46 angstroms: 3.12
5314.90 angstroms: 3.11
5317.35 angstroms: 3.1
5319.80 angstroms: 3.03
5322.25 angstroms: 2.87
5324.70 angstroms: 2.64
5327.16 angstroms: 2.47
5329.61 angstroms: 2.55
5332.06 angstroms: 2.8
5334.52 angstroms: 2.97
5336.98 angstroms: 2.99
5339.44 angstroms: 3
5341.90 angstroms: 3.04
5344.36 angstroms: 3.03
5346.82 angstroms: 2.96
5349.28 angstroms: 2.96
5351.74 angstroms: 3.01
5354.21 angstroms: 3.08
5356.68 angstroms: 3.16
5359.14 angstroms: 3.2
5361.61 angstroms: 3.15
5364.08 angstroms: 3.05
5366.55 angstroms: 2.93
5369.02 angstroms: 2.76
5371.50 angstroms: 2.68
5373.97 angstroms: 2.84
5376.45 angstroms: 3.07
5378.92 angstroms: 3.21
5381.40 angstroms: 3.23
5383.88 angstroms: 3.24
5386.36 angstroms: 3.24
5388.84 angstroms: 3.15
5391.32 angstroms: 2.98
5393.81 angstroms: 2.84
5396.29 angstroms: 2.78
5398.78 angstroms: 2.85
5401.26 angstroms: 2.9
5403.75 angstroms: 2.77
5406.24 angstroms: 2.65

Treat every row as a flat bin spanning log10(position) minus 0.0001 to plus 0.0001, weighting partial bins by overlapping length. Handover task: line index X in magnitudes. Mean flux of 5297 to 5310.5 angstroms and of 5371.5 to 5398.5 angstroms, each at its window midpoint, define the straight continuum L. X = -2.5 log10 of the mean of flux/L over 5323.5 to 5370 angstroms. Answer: 0.03 mag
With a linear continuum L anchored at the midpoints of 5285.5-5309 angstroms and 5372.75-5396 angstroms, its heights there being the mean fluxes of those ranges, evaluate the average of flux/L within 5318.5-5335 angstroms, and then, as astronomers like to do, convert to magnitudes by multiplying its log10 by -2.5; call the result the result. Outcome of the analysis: 0.102 mag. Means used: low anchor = 3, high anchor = 3.08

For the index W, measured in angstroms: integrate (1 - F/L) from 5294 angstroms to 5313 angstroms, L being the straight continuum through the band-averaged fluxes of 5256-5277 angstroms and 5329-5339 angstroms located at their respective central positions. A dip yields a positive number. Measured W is -1.9 angstroms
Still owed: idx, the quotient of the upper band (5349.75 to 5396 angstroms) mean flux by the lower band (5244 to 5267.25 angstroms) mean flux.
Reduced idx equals 1.08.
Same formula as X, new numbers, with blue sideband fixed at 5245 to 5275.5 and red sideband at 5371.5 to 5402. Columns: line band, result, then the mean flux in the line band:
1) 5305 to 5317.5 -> -0.11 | 3.13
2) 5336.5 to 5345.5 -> -0.04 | 3.02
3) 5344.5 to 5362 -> -0.05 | 3.07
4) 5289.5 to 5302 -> -0.06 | 2.93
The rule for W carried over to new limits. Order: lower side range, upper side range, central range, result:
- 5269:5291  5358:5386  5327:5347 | 0.4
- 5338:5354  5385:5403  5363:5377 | 0.5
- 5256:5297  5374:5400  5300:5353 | -1.1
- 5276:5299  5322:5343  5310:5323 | -0.9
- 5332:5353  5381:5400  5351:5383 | -0.3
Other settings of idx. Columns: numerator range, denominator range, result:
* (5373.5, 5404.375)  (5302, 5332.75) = 1.03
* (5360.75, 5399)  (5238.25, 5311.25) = 1.05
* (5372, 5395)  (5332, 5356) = 1.03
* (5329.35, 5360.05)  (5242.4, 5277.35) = 1.10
